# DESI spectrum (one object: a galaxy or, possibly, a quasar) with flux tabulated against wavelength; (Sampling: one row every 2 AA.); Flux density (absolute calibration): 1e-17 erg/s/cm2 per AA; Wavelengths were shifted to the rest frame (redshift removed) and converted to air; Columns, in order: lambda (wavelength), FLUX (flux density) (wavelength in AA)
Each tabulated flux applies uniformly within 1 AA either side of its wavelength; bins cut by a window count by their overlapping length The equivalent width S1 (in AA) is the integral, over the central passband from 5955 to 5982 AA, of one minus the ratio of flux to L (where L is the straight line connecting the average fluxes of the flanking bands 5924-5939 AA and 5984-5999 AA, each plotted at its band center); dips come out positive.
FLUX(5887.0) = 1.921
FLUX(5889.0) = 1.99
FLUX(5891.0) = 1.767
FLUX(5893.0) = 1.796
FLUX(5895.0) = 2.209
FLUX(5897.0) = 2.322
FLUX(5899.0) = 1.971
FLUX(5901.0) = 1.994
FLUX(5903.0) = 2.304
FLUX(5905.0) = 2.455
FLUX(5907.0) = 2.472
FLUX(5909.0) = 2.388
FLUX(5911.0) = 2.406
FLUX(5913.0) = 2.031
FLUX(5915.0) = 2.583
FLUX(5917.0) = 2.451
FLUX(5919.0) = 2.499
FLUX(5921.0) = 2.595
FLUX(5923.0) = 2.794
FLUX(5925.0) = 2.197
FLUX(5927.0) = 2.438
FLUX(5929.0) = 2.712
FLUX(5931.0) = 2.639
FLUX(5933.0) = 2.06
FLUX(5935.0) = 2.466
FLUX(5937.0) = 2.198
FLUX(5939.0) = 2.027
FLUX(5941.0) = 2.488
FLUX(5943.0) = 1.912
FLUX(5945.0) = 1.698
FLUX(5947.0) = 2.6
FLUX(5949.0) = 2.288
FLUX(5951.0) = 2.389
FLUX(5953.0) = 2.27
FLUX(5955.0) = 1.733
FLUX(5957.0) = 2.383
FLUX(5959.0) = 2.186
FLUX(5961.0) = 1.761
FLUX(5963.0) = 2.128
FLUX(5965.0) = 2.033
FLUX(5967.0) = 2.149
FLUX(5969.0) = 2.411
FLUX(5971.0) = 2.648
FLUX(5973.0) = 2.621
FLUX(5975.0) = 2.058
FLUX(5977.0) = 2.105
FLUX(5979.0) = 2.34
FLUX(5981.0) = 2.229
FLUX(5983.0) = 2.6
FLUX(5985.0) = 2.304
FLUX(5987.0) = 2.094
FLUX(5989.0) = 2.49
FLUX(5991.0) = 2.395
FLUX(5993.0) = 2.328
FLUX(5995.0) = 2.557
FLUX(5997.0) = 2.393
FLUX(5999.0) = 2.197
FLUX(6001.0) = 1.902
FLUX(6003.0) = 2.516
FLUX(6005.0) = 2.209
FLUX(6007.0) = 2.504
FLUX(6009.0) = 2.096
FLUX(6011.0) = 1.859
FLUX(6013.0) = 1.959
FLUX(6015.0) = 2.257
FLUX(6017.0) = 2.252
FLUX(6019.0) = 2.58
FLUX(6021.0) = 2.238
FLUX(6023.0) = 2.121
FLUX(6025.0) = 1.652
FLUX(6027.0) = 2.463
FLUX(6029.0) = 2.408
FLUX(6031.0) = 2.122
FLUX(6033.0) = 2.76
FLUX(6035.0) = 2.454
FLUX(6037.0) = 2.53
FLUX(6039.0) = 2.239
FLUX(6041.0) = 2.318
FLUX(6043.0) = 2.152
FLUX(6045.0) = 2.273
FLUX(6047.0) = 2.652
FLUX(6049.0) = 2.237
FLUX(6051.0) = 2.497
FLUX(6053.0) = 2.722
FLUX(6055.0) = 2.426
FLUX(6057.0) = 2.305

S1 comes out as 1.6 AA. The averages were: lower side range 2.36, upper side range 2.35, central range 2.22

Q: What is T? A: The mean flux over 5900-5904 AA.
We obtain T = 2.15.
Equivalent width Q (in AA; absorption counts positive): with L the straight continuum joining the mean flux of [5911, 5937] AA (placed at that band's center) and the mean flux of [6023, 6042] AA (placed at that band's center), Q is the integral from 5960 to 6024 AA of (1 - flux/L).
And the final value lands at 2.8 AA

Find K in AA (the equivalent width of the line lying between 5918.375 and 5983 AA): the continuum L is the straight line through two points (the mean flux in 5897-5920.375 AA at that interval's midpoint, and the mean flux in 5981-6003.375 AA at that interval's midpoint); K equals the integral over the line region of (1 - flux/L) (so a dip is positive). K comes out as 1.21 AA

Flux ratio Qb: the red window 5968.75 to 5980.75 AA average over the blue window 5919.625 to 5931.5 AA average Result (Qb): 0.92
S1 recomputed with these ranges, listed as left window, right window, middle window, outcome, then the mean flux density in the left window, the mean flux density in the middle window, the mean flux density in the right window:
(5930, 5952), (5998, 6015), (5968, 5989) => -1.41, 2.25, 2.35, 2.16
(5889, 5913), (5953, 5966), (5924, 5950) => -2.29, 2.17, 2.29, 2.06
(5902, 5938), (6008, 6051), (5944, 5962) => 1.78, 2.43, 2.15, 2.27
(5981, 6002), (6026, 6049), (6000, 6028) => 2.01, 2.32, 2.19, 2.39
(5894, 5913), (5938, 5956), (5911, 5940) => -2.56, 2.27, 2.41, 2.16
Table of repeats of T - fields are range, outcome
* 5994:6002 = 2.26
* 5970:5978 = 2.36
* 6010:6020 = 2.18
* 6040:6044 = 2.24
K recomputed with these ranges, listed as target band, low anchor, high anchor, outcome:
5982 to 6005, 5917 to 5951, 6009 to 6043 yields -0.47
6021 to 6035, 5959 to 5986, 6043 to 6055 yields 0.74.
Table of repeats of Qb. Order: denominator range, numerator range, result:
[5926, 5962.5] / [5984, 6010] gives 1.03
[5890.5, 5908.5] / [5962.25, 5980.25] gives 1.05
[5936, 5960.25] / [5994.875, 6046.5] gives 1.04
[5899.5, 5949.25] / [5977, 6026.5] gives 0.96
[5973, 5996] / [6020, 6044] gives 0.98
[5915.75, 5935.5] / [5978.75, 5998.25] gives 0.95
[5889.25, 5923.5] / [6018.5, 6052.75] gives 1.03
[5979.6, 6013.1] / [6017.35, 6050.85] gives 1.02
